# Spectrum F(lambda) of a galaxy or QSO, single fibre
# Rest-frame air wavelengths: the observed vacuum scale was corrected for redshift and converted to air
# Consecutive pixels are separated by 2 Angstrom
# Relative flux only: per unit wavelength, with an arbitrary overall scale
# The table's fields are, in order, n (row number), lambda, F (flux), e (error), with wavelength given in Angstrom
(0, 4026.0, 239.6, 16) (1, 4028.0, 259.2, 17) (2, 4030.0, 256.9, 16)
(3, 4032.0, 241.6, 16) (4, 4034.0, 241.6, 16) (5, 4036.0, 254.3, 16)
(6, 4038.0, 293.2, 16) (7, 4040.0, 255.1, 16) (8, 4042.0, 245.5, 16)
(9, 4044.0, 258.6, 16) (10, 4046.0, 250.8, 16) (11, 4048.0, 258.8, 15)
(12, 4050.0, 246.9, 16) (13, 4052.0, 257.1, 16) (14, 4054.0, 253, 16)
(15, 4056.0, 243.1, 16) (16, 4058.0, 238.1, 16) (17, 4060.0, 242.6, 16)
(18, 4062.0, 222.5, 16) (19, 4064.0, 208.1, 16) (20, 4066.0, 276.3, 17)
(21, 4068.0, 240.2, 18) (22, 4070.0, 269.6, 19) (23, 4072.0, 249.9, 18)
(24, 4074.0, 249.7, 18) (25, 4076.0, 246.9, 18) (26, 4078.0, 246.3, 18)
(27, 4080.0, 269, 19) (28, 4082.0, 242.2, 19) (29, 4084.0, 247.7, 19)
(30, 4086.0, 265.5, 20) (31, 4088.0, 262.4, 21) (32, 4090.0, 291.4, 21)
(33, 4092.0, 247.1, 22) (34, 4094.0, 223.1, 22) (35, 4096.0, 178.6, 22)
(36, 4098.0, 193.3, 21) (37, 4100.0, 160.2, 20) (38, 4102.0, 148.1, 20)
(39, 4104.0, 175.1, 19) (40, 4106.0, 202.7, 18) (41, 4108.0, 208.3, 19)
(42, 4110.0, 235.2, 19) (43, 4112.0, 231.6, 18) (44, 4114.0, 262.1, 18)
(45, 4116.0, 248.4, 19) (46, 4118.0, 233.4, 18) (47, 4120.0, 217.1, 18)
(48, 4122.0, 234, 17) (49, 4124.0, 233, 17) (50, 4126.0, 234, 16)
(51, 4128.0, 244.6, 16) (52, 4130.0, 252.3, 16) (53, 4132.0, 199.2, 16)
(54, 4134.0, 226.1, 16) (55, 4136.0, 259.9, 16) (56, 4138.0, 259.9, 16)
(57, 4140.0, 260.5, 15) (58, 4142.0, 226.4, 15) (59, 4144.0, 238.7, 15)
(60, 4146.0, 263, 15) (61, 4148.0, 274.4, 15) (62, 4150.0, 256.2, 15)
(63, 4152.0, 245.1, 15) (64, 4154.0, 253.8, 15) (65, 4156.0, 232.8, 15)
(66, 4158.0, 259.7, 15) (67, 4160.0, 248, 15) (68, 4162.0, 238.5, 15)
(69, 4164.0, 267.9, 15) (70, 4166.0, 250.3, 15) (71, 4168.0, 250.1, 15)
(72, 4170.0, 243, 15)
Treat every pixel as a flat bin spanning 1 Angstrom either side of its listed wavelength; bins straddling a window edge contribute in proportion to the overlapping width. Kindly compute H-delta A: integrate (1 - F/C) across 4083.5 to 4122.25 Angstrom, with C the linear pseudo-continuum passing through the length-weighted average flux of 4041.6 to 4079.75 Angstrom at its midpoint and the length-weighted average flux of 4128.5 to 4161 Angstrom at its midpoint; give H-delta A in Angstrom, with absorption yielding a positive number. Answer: 3.9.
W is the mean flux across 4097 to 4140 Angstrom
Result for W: 223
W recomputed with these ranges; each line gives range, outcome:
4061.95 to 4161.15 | 237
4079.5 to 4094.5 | 257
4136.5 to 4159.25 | 252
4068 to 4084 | 252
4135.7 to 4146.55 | 250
